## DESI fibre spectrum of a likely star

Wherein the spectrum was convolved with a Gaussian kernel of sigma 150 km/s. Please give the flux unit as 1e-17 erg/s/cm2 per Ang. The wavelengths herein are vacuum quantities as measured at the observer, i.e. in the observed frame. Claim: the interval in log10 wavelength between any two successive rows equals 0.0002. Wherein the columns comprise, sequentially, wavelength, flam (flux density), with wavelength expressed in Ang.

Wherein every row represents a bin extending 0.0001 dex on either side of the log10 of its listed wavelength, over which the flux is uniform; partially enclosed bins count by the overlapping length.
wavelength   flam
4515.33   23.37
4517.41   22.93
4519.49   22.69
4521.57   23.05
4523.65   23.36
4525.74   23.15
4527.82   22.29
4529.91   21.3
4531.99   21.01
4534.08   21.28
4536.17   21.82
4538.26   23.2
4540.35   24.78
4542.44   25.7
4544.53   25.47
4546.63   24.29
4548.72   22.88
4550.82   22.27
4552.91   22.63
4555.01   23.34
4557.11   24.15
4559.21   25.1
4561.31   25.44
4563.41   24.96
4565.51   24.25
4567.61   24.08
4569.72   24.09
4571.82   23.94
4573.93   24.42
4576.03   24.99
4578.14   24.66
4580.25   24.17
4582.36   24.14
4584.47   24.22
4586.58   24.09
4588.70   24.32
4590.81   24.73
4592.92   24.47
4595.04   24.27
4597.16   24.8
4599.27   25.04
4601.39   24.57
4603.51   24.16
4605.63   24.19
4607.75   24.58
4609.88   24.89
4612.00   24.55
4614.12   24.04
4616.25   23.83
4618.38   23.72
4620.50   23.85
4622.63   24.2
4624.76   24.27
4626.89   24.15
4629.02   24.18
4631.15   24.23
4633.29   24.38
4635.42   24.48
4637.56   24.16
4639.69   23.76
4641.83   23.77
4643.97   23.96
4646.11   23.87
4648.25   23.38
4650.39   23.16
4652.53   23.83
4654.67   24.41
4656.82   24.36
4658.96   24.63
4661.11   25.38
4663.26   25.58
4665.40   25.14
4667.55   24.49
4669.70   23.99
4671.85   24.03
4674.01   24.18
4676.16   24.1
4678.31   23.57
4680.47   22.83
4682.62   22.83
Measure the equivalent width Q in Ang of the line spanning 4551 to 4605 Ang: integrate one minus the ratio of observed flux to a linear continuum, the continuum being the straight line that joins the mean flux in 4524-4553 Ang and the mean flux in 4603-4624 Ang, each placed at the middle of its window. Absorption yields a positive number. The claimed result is -1.56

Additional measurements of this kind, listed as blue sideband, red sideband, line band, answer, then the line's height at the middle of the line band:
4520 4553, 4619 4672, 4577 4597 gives -0.7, 23.6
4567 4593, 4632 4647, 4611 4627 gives 0.1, 24.1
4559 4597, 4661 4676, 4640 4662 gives 0.5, 24.6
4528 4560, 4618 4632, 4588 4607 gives -0.6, 23.8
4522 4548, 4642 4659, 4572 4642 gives -2.1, 23.6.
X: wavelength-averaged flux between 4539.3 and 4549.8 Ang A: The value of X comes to 24.6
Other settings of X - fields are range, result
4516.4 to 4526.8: 23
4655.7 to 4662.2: 24.8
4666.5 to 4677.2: 24.1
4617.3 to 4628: 24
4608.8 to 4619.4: 24.2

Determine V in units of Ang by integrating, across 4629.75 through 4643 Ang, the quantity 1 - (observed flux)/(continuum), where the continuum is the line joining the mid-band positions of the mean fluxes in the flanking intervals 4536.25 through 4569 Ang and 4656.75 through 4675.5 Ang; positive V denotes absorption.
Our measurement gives 0.20 Ang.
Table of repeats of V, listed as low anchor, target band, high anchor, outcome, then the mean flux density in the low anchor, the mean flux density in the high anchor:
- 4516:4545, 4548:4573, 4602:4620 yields -0.5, 23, 24.2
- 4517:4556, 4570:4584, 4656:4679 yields -0.5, 23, 24.5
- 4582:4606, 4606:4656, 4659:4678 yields 0.9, 24.4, 24.6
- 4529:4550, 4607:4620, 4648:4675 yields -0.2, 23.2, 24.4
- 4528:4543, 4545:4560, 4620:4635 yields -0.4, 22.6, 24.2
